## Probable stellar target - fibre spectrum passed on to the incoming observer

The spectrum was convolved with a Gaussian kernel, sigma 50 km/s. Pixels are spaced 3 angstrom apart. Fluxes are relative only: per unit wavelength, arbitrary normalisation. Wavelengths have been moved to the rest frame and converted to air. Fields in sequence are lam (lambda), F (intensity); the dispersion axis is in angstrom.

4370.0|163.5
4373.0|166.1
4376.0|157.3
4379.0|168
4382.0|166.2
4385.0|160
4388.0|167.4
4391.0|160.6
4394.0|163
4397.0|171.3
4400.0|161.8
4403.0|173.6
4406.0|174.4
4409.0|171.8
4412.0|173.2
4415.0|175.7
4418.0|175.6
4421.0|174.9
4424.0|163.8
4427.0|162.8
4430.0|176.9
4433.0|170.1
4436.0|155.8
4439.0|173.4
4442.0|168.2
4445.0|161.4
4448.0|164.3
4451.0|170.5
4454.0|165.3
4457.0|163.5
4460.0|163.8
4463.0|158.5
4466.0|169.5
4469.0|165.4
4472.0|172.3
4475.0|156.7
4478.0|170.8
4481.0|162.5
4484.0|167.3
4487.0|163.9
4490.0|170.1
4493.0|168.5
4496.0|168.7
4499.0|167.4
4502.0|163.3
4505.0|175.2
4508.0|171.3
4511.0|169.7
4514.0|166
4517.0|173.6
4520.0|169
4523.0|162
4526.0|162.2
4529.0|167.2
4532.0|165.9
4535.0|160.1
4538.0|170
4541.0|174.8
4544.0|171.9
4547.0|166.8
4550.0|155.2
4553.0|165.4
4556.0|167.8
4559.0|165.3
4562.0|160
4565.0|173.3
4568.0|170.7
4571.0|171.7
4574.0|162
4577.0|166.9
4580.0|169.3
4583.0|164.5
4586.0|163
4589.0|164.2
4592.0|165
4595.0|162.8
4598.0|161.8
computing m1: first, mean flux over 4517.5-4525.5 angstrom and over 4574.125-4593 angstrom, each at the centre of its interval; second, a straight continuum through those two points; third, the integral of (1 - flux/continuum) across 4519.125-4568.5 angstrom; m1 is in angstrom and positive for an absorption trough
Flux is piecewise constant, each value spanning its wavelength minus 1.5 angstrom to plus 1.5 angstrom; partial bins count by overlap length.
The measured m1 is -0.1 angstrom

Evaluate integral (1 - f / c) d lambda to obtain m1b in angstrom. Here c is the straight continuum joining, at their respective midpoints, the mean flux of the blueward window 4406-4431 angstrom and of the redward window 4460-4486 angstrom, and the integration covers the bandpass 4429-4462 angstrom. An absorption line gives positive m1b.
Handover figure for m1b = 0.4 angstrom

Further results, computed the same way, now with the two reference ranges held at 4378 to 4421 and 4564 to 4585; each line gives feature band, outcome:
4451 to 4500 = 0.8 angstrom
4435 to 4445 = 0.2 angstrom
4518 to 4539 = 0.4 angstrom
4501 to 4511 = -0.1 angstrom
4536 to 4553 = 0.1 angstrom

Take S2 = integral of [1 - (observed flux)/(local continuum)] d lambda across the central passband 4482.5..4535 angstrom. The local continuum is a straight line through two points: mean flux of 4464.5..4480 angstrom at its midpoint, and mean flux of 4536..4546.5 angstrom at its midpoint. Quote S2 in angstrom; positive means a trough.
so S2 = 0.5 angstrom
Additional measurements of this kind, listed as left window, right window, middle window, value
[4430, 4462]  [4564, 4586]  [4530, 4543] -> -0.04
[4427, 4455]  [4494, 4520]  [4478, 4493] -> 0.17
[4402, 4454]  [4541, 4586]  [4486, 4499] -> 0.02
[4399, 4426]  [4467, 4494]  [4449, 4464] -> 0.33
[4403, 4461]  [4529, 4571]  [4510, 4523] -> -0.10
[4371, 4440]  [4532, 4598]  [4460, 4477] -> 0.26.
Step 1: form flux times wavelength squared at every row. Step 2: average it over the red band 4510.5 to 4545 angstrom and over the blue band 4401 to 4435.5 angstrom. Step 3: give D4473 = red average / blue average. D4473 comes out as 1.0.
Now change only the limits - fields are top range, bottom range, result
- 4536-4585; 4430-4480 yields 1.06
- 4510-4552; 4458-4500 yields 1.03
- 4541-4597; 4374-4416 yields 1.07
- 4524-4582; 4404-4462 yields 1.04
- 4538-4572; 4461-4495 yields 1.04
